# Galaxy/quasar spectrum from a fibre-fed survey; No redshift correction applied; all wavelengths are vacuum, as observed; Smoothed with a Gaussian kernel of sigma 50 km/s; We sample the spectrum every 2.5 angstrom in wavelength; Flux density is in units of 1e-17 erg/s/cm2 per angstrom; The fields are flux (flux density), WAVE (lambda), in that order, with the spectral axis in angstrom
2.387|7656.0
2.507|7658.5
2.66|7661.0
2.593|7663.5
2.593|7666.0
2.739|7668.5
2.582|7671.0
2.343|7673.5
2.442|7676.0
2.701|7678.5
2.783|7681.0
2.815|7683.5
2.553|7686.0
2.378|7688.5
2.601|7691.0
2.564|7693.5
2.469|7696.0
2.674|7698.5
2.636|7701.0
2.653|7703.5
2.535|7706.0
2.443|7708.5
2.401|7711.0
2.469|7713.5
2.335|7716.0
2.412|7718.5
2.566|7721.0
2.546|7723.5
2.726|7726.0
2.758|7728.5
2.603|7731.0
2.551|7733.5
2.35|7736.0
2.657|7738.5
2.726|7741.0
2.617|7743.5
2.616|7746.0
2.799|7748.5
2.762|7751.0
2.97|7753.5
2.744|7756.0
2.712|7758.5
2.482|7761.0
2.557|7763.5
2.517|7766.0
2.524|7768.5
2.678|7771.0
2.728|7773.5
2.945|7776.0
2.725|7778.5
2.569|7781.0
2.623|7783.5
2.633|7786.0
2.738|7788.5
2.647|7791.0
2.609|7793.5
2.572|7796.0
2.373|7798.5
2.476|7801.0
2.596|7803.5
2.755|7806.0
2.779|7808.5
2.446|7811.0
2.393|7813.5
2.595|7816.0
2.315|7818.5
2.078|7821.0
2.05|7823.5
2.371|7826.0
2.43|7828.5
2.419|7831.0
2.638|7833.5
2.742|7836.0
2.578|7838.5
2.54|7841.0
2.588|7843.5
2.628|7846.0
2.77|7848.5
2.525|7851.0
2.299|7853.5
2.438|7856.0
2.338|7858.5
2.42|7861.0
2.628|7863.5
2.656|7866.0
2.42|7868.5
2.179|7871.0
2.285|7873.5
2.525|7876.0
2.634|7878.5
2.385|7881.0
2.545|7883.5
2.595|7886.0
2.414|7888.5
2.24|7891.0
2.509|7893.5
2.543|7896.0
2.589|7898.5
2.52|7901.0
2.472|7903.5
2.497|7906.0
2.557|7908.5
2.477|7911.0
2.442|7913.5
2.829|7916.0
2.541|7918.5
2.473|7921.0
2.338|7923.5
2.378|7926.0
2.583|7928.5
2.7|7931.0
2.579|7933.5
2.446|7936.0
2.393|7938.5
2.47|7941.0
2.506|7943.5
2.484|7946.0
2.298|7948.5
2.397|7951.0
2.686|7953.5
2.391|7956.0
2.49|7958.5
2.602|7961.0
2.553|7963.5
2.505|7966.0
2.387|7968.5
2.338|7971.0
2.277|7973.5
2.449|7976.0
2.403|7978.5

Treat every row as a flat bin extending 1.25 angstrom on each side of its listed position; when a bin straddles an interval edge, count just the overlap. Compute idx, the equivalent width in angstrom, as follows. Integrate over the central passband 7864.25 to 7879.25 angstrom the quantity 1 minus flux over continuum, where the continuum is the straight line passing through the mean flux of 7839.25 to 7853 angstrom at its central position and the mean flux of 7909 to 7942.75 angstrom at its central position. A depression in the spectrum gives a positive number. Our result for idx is 0.68 angstrom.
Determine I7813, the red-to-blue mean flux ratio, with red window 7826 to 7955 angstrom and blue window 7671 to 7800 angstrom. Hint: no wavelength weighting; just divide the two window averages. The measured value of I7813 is 0.96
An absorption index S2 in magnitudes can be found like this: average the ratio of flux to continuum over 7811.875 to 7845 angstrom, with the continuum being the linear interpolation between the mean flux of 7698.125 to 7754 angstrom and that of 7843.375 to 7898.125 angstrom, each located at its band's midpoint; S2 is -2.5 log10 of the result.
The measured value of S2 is 0.03 mag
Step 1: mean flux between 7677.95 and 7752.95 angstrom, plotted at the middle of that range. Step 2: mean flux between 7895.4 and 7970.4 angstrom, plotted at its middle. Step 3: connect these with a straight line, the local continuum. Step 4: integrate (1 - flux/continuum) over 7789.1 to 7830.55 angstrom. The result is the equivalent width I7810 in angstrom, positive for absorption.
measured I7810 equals 1.3 angstrom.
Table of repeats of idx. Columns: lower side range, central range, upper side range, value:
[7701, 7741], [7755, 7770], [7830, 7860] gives -0.3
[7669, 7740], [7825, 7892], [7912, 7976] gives 0.5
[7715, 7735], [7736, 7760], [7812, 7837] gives -1.8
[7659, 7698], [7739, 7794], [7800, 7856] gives -3.1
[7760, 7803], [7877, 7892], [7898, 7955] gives 0.4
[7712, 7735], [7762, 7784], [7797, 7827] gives -1.5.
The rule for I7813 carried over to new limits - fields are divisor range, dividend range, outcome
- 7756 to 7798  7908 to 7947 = 0.95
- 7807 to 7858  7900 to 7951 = 1.01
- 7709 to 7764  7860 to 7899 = 0.95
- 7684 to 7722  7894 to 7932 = 1.00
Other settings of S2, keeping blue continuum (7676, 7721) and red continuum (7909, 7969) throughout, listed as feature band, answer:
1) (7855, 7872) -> 0.03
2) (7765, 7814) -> -0.04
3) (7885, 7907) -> 0.01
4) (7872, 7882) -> 0.03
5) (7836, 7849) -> -0.04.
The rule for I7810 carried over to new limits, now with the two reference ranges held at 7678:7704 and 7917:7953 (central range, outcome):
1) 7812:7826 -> 1.4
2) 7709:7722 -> 0.8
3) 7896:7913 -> -0.2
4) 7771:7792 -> -1.1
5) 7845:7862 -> 0.2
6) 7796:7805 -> 0.2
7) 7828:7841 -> -0.2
